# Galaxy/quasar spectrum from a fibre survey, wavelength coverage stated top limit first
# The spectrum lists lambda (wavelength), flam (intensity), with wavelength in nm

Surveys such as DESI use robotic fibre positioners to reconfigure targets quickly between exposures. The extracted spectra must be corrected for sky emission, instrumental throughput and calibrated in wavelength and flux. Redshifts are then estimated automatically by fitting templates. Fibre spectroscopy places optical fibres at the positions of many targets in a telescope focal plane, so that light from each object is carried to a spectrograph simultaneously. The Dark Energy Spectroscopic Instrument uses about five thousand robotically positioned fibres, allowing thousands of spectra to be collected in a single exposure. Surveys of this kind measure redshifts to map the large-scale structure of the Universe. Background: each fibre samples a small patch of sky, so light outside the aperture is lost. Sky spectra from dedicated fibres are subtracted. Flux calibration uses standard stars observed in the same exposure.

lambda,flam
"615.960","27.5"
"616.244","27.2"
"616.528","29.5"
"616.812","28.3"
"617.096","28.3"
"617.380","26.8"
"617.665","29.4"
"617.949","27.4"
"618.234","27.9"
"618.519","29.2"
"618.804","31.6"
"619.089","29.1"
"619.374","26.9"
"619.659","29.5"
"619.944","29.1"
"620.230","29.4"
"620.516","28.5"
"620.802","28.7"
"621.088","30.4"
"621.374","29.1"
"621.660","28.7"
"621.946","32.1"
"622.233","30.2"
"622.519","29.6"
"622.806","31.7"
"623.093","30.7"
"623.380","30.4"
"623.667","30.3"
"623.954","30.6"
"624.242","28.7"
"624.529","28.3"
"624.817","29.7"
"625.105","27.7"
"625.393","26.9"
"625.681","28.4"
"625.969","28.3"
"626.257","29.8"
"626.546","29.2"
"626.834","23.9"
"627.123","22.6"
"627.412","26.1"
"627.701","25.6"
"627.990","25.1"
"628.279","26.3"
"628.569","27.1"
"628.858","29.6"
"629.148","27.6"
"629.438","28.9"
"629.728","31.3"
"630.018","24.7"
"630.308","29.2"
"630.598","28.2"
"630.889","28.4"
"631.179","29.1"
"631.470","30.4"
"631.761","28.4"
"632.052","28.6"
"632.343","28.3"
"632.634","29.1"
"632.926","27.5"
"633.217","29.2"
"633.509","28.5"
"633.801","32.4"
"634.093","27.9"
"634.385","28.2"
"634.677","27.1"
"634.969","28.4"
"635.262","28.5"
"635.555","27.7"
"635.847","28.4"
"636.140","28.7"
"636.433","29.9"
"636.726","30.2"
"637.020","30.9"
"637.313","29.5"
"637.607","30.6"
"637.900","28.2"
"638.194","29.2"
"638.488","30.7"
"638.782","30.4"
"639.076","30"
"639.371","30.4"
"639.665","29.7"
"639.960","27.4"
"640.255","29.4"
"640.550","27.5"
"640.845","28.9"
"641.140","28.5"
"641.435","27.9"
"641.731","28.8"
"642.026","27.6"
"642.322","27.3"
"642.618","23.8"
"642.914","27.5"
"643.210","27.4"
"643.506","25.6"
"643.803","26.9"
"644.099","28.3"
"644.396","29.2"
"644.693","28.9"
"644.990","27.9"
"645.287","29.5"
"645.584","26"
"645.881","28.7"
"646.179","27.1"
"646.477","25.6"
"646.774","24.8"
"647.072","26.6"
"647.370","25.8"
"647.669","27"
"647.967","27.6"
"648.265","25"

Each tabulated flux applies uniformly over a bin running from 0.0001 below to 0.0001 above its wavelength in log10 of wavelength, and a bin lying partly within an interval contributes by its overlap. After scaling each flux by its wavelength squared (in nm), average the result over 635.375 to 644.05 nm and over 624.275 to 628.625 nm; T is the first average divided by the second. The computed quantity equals 1.1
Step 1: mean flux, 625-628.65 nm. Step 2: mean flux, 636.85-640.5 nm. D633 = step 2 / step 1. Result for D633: 1.1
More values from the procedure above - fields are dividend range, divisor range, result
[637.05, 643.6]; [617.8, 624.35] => 0.97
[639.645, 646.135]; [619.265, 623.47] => 0.94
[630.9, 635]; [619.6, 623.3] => 0.96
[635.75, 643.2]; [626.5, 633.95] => 1.03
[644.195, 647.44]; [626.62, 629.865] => 1.02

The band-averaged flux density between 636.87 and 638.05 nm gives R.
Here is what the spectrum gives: 29.8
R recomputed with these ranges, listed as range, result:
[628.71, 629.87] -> 29.3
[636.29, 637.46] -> 30.1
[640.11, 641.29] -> 28.6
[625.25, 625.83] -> 27.7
